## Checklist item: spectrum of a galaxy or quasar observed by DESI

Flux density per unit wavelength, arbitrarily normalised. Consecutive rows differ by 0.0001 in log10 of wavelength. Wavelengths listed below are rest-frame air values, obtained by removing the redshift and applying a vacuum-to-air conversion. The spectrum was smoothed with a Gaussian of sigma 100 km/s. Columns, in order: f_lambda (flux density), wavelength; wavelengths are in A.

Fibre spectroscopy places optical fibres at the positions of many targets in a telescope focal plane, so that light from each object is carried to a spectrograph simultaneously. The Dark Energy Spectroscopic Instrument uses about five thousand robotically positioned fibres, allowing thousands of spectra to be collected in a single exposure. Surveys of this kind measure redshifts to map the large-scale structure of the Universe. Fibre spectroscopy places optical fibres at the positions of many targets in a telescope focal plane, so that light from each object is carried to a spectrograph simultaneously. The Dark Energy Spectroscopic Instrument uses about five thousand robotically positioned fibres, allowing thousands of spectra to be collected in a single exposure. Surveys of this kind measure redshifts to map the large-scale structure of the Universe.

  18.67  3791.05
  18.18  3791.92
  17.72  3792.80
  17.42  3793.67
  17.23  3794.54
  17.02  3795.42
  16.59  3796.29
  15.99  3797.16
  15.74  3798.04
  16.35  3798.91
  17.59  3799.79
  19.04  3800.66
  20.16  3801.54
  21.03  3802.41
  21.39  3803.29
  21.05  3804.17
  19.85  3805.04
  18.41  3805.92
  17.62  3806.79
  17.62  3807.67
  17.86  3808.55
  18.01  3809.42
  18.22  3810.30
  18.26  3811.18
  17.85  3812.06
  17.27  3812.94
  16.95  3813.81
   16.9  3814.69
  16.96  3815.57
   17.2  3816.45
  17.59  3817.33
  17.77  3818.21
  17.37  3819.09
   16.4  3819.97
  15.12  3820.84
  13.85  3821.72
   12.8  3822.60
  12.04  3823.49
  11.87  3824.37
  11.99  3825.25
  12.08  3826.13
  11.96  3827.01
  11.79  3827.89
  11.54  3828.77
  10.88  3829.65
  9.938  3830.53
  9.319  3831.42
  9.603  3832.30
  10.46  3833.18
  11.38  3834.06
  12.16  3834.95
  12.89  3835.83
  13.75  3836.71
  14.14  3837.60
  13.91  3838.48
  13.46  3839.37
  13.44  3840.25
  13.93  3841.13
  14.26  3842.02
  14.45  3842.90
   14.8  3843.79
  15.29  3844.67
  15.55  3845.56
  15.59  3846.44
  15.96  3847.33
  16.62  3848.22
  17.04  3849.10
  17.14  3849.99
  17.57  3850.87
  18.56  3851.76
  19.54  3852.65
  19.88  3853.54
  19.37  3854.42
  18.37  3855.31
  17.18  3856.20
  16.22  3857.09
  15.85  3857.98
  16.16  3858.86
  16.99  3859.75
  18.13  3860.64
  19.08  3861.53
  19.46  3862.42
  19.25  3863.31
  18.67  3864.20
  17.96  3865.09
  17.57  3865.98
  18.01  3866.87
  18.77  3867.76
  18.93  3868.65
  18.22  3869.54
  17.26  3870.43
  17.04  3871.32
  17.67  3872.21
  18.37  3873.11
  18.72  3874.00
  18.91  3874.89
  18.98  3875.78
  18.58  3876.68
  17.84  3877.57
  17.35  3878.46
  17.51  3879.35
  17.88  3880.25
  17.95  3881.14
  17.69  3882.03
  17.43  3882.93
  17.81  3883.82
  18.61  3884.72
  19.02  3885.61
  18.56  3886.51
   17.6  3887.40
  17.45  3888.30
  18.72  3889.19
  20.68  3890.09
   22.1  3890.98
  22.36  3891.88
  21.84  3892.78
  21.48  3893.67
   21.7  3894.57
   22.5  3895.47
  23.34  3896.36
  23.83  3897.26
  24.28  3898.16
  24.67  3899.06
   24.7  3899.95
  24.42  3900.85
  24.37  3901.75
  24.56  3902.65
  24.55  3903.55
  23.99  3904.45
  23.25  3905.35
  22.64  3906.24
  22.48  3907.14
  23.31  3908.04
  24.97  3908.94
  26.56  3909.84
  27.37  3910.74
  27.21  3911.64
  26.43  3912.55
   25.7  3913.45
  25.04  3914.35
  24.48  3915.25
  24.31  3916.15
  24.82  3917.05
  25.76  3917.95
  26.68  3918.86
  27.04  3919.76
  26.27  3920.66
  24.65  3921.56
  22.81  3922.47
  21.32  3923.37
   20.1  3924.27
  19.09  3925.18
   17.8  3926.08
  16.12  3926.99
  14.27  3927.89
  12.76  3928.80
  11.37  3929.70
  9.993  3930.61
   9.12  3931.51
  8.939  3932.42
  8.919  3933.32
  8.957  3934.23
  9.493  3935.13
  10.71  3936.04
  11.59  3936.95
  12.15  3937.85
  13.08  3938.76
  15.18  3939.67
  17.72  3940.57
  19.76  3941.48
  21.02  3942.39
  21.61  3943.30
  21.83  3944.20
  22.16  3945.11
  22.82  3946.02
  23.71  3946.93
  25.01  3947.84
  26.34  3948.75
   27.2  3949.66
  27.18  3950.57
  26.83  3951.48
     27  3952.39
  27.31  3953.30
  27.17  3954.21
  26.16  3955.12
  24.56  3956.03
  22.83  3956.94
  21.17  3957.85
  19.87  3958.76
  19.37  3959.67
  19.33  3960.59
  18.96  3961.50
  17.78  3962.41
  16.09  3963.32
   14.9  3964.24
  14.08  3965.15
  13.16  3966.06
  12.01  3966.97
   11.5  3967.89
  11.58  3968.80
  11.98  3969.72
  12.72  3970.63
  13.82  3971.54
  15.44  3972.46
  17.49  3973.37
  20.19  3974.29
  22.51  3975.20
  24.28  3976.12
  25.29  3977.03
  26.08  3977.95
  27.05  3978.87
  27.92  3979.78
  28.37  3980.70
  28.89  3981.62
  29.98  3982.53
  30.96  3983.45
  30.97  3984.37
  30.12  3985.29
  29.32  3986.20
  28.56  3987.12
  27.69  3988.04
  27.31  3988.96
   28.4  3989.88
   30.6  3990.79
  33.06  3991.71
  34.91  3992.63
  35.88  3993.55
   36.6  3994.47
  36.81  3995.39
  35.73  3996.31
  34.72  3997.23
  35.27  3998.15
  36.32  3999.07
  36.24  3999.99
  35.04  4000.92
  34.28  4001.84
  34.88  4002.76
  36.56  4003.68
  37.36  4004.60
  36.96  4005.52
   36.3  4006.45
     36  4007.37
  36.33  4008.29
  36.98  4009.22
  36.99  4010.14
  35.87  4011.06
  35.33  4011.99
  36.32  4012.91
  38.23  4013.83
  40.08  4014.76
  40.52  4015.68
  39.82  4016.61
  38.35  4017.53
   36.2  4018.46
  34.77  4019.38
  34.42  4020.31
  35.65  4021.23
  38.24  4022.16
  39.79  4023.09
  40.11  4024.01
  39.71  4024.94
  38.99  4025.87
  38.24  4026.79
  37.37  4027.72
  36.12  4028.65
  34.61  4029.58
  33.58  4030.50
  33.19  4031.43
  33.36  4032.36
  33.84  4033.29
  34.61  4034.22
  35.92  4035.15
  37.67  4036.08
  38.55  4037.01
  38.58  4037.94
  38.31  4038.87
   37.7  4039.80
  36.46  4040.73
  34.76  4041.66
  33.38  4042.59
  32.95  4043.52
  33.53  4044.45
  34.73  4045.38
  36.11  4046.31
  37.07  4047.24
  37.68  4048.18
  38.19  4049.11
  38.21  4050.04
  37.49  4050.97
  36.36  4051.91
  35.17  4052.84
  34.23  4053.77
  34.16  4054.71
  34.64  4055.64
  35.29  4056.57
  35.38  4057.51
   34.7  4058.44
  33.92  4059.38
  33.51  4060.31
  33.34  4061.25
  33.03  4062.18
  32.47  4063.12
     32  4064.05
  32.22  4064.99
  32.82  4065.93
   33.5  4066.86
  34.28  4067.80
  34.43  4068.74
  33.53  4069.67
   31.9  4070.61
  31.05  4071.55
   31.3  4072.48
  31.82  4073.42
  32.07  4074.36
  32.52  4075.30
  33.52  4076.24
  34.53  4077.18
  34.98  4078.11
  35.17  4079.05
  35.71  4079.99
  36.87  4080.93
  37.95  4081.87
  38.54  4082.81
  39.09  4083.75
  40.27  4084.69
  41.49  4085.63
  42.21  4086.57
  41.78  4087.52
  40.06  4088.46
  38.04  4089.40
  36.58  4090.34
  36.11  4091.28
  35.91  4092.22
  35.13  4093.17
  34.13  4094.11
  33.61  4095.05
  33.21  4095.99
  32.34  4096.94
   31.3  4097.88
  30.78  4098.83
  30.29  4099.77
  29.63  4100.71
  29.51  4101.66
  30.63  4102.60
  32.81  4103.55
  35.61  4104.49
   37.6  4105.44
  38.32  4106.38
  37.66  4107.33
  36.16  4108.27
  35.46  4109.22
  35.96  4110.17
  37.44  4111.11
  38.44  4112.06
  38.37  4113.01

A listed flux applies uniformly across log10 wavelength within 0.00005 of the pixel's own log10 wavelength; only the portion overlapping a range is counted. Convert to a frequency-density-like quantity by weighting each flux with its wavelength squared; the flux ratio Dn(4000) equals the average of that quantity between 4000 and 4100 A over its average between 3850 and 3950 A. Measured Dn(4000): 1.95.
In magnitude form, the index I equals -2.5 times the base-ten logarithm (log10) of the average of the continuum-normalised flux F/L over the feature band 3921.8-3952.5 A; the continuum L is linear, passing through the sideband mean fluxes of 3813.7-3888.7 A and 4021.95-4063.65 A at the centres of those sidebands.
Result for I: 0.38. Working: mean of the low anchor 16.1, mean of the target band 17.7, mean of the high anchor 35.9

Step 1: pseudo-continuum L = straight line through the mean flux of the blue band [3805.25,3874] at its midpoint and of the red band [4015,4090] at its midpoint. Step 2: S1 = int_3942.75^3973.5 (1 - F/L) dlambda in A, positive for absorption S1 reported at 7.7 A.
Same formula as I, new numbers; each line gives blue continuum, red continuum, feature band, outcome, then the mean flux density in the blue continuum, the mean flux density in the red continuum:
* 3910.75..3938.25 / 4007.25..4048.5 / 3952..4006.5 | 0.10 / 18.6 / 36.6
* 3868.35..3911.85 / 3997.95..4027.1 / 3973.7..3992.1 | 0.19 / 20.9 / 37.1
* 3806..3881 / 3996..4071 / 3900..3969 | 0.23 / 16.1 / 35.8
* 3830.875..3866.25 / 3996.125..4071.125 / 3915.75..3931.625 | 0.19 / 15.8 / 35.8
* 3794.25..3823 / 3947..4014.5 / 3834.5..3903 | 0.15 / 17.6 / 27.3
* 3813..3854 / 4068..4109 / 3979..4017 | -0.22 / 14.5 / 35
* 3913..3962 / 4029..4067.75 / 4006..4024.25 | -0.22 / 20.1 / 35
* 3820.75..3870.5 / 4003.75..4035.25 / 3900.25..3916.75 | -0.08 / 15.2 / 36.8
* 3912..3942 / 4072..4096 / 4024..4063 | -0.14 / 18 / 36.3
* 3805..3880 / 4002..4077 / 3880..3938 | 0.10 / 16.1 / 35.6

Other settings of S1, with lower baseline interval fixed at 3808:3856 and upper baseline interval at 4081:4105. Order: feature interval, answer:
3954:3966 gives 2.5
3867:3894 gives 0.2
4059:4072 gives 0.1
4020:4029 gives -2.3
